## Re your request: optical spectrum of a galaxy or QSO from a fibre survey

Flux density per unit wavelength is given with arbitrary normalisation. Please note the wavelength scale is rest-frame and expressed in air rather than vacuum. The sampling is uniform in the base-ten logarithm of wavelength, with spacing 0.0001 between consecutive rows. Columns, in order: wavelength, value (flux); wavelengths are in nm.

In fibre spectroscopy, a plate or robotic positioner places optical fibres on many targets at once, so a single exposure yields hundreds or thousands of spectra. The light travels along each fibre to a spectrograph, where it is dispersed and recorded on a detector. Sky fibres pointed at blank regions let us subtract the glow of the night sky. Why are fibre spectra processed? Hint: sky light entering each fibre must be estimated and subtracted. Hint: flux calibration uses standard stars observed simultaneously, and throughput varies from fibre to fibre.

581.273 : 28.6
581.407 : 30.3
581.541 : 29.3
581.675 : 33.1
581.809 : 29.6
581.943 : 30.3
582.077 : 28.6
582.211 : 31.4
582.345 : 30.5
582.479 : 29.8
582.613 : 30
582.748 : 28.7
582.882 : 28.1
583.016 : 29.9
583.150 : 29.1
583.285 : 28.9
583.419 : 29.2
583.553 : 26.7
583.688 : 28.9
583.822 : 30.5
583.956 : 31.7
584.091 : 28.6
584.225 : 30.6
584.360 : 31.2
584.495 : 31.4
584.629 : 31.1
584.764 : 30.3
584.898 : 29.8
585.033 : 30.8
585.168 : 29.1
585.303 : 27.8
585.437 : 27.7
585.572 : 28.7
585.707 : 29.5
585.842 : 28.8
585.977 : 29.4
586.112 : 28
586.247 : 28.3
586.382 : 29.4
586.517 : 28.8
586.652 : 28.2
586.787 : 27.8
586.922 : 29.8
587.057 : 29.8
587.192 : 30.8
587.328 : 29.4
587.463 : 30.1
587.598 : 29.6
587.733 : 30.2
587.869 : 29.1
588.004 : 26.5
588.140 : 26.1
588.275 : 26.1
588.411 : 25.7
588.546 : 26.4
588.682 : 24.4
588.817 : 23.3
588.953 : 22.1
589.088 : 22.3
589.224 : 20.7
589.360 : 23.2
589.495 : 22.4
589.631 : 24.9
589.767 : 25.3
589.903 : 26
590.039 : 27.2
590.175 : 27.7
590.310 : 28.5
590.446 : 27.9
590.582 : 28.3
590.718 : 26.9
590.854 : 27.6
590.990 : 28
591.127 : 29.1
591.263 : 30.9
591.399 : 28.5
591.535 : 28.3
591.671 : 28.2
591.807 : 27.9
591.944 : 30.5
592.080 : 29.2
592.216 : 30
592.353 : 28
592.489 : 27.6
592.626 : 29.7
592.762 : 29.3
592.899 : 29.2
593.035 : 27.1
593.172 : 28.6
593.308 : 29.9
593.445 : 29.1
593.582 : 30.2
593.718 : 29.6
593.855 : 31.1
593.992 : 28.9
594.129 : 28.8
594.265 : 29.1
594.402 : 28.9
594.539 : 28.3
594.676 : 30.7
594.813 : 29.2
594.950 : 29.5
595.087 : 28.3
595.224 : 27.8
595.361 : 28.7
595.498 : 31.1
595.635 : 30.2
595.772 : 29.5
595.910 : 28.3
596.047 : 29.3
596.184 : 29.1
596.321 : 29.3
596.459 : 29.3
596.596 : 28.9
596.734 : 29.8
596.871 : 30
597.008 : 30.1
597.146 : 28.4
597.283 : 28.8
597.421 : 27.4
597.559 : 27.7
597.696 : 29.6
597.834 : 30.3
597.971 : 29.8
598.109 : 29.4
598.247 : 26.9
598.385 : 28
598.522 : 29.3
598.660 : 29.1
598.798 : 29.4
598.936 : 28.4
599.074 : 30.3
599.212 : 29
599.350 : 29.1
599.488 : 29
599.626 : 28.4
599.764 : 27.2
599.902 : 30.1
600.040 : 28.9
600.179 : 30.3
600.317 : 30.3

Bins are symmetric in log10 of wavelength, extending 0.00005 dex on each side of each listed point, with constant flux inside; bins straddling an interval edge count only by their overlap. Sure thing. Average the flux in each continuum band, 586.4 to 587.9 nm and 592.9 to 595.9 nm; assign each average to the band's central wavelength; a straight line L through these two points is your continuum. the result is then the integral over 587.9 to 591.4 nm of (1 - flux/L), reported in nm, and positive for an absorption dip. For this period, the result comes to 0.40 nm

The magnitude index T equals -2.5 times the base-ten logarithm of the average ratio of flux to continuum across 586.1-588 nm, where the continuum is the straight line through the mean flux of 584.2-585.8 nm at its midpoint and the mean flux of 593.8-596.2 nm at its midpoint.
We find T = 0.02 mag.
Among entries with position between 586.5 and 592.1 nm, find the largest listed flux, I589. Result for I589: 30.9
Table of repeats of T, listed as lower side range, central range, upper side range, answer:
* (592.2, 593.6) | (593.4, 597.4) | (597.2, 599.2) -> -0.02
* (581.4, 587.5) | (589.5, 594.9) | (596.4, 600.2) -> 0.03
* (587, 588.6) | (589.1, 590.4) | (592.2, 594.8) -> 0.15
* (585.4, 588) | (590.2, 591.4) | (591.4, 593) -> 0.02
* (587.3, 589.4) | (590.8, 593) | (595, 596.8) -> -0.05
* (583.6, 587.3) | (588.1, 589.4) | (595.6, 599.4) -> 0.22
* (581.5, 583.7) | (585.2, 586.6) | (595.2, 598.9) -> 0.03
